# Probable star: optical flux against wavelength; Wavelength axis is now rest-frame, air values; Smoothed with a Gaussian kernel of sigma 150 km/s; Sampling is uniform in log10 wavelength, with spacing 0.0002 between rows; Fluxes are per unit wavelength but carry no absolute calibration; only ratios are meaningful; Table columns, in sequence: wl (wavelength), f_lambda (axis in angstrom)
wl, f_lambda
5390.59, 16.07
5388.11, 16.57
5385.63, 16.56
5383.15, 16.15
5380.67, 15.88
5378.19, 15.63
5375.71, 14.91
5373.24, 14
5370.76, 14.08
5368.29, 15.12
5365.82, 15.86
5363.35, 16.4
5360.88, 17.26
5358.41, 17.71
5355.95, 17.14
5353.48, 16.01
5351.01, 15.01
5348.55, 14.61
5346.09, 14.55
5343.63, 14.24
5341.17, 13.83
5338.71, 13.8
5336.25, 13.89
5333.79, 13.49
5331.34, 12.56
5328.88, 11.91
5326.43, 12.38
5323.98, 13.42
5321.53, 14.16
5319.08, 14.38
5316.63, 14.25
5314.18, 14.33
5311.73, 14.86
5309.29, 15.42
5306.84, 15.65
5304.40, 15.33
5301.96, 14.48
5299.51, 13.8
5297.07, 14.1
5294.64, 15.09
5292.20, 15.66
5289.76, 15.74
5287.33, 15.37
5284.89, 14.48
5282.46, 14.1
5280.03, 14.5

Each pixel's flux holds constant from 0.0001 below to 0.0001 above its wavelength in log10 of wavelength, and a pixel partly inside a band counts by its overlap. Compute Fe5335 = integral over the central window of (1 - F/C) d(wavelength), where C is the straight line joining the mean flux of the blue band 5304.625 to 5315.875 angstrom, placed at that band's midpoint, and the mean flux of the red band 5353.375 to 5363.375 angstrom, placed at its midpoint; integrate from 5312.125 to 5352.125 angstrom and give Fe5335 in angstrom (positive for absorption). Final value 5.4 angstrom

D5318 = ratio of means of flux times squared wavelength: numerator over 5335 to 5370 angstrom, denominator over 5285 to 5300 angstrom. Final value 1.05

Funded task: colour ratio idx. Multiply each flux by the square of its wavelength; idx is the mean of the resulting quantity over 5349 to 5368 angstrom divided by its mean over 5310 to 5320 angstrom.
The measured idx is 1.1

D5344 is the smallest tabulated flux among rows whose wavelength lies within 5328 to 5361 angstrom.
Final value 11.91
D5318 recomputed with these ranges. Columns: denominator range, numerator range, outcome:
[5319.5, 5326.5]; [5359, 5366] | 1.25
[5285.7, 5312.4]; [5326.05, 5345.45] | 0.90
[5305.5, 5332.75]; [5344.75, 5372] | 1.15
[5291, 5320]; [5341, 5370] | 1.08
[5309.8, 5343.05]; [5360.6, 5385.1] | 1.15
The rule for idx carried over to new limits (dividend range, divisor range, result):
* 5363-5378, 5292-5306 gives 1.05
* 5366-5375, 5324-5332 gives 1.19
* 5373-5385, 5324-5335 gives 1.24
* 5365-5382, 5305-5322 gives 1.04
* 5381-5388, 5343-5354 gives 1.11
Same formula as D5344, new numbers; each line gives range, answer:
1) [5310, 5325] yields 13.42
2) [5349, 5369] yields 15.01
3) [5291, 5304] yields 13.8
